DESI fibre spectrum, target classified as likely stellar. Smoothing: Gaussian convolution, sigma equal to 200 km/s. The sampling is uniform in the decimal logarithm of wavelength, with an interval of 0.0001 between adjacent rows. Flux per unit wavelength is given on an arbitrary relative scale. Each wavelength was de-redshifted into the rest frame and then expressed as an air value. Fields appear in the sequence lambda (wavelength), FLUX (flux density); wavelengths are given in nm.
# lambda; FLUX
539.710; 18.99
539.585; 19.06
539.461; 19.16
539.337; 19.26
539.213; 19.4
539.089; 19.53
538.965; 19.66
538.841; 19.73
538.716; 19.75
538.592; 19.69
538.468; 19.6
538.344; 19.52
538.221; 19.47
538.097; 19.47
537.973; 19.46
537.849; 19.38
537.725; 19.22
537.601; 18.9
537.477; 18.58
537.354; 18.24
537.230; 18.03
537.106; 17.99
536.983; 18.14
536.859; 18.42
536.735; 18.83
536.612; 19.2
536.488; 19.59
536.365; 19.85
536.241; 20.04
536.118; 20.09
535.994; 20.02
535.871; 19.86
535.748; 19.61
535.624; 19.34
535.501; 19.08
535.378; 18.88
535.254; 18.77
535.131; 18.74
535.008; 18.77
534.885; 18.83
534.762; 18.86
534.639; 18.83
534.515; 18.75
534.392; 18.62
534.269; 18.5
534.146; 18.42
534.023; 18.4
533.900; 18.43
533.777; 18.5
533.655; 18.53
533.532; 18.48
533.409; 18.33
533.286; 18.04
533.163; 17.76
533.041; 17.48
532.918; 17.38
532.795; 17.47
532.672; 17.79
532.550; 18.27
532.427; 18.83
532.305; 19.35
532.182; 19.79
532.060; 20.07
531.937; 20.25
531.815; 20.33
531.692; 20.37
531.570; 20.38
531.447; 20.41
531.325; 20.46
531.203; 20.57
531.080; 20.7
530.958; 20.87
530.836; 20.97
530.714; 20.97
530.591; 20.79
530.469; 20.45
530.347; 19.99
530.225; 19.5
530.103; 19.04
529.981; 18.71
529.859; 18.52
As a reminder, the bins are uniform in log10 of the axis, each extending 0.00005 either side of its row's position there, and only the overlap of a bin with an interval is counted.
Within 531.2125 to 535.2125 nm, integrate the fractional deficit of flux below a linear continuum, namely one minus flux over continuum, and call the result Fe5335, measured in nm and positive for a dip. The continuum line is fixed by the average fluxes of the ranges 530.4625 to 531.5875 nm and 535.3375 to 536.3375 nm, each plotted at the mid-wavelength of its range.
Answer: 0.26 nm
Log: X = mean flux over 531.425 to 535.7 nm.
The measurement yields 18.8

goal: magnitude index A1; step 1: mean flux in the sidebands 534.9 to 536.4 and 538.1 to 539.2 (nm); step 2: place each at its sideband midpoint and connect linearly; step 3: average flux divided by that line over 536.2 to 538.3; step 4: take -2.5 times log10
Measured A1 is 0.029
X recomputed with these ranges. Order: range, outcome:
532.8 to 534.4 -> 18.2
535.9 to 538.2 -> 19.1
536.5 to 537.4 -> 18.5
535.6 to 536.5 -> 19.8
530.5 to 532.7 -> 20.1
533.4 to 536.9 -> 19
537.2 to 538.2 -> 19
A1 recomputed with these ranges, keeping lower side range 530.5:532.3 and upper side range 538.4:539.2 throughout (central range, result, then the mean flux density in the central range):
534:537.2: 0.054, 19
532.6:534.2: 0.122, 18.1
